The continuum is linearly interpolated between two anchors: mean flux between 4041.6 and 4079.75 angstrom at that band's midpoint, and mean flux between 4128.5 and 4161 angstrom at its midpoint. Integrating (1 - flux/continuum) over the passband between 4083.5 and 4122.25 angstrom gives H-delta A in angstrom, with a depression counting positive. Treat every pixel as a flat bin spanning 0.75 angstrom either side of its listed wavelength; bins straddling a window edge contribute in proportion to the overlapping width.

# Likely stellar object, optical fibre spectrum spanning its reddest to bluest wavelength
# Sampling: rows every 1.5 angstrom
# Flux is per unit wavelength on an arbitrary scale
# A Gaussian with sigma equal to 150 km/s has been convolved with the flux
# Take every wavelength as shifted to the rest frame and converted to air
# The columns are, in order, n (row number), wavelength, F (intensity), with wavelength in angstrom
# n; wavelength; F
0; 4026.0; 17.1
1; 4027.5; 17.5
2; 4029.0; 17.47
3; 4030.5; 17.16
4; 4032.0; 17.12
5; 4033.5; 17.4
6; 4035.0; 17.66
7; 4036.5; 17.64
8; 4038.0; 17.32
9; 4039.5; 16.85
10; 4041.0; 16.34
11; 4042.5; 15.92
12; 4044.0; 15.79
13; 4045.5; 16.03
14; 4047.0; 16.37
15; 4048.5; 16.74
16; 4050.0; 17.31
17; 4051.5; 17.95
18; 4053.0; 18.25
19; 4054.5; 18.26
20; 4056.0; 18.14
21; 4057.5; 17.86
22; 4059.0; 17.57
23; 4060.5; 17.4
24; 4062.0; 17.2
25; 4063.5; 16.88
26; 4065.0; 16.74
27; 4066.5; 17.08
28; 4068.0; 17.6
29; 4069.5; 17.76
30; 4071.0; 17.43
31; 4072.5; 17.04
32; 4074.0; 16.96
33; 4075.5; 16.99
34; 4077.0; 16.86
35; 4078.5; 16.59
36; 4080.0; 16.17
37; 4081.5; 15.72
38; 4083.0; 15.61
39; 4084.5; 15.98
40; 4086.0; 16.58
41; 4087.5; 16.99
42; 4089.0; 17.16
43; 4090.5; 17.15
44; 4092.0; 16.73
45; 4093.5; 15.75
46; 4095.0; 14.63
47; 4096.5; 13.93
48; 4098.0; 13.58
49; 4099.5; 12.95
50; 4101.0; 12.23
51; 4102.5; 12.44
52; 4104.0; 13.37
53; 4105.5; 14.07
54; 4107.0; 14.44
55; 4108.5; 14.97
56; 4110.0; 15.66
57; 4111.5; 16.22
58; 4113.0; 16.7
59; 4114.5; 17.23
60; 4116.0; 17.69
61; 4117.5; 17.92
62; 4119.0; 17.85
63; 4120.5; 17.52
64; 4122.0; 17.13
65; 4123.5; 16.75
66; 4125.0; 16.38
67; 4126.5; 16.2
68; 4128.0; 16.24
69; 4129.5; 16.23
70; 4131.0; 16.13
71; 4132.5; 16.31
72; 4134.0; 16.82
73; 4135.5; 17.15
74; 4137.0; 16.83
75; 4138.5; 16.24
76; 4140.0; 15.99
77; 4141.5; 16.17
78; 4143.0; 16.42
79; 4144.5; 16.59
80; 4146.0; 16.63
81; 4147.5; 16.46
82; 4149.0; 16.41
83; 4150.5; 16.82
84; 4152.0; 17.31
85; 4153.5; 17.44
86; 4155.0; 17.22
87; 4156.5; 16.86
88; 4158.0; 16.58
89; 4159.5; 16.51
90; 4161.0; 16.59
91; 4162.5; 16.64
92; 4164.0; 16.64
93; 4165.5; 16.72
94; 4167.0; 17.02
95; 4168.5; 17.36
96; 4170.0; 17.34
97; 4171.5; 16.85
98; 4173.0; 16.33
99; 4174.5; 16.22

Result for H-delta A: 2.9 angstrom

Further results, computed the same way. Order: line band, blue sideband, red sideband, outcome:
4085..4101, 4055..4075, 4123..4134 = 1.4 angstrom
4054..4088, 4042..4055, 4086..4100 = -1.6 angstrom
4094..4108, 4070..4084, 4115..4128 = 2.7 angstrom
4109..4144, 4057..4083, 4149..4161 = 0.5 angstrom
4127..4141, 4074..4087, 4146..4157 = 0.3 angstrom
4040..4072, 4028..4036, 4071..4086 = -0.5 angstrom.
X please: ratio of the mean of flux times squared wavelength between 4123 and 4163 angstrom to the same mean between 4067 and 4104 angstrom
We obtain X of 1.1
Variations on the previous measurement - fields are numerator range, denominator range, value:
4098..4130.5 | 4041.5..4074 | 0.94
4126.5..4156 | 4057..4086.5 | 1.02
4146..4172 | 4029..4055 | 1.05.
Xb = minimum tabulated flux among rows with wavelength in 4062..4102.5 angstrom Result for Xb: 12.23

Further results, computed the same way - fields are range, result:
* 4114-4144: 15.99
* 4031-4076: 15.79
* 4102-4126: 12.44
